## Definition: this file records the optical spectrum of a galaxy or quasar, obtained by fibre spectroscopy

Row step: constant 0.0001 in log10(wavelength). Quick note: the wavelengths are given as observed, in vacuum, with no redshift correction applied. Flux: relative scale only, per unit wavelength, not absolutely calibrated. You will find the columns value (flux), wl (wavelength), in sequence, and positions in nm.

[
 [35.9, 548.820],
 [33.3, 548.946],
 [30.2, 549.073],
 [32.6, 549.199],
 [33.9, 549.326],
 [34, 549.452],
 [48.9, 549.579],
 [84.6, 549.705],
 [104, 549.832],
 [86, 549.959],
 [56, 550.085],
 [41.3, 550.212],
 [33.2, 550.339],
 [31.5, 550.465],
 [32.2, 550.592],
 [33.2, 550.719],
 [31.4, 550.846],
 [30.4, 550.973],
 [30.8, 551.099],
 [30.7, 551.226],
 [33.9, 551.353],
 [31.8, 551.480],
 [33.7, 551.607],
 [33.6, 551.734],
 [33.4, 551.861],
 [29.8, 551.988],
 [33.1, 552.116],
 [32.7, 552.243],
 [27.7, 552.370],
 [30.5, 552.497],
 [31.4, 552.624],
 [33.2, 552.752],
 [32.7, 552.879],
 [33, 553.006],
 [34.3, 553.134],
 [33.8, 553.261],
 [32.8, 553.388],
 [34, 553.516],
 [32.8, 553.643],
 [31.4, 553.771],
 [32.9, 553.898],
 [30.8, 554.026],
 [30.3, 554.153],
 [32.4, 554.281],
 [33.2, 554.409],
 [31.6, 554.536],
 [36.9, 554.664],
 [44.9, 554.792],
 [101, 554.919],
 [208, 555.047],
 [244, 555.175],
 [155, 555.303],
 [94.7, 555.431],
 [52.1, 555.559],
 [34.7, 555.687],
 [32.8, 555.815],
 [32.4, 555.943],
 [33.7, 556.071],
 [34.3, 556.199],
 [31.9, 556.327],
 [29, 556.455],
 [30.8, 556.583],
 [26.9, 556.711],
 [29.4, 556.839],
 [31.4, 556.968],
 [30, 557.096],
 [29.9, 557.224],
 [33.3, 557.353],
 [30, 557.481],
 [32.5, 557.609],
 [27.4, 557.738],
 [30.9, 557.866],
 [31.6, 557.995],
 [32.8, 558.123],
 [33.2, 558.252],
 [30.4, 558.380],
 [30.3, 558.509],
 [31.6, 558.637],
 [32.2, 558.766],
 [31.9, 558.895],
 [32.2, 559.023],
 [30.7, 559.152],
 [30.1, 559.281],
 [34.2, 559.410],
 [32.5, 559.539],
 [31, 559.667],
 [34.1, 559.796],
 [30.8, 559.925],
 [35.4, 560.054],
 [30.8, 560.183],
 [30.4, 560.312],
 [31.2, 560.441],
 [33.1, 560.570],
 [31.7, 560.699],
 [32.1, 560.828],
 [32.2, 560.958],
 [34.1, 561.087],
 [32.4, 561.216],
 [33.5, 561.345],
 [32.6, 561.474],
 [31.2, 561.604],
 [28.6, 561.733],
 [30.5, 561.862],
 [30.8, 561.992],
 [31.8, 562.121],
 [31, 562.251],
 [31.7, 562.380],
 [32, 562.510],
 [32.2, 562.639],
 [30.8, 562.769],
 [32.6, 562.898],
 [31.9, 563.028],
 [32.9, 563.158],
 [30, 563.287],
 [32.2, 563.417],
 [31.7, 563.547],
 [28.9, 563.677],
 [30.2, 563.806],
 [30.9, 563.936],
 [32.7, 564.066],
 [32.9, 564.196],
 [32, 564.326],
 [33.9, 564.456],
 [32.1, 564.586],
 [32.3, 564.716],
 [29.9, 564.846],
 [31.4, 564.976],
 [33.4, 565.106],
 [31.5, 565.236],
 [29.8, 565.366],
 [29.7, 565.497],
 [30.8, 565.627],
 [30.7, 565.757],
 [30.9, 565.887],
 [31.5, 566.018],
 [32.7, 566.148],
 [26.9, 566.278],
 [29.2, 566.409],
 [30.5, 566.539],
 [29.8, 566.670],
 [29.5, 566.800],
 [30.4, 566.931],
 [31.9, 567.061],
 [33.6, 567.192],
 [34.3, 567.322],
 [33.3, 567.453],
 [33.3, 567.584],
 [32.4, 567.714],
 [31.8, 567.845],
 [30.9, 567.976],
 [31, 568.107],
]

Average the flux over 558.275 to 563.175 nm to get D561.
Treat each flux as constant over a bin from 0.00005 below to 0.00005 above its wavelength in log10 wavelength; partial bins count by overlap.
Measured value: 31.8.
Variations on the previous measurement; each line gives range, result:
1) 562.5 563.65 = 31.7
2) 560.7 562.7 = 31.8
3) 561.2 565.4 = 31.6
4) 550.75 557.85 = 44.1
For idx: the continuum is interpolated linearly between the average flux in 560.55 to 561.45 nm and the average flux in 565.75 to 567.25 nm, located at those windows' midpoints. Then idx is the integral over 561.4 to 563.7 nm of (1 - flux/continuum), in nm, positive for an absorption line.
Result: 0.055 nm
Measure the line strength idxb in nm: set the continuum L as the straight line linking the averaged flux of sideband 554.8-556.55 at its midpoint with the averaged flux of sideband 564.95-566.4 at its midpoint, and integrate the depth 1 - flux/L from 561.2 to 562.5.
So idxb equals 0.48 nm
